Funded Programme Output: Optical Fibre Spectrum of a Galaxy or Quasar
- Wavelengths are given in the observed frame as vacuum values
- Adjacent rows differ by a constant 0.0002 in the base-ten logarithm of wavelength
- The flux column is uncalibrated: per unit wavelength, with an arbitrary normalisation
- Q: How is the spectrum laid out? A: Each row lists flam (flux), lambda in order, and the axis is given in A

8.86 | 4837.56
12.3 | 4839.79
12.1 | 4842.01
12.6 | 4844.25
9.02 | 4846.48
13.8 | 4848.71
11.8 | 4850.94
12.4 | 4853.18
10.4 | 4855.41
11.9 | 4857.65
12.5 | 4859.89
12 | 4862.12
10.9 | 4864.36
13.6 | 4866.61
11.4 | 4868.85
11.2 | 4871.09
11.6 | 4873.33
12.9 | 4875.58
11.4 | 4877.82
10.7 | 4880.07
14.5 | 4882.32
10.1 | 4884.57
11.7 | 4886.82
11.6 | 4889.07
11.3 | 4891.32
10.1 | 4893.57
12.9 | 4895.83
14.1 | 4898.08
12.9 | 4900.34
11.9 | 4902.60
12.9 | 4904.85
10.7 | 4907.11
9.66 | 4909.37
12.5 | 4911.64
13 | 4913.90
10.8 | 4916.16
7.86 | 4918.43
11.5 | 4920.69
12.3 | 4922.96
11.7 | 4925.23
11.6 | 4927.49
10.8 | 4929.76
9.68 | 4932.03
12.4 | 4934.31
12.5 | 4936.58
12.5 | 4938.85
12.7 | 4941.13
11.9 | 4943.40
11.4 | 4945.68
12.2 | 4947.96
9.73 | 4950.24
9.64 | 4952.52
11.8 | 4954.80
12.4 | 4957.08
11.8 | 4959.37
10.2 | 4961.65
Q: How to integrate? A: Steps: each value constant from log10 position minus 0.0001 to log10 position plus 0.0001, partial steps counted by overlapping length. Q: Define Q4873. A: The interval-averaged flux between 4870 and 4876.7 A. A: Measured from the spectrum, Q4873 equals 11.9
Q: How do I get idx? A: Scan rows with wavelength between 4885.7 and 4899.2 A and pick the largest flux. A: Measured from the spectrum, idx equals 14.1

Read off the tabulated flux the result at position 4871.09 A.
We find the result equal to 11.2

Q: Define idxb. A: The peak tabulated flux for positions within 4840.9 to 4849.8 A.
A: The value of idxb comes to 13.8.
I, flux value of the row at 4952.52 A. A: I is 9.64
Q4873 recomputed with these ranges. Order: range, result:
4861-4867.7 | 12.2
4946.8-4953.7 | 10.5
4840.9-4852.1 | 11.9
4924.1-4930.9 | 11.4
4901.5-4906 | 12.4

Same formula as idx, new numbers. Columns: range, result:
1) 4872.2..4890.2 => 14.5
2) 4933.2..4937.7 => 12.5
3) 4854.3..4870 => 13.6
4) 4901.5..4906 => 12.9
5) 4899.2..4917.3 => 13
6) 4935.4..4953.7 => 12.7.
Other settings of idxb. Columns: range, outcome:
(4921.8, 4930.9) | 12.3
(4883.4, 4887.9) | 11.7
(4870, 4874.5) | 11.6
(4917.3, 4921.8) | 11.5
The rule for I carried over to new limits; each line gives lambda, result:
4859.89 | 12.5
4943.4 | 11.9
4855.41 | 10.4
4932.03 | 9.68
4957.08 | 12.4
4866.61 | 13.6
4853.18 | 12.4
